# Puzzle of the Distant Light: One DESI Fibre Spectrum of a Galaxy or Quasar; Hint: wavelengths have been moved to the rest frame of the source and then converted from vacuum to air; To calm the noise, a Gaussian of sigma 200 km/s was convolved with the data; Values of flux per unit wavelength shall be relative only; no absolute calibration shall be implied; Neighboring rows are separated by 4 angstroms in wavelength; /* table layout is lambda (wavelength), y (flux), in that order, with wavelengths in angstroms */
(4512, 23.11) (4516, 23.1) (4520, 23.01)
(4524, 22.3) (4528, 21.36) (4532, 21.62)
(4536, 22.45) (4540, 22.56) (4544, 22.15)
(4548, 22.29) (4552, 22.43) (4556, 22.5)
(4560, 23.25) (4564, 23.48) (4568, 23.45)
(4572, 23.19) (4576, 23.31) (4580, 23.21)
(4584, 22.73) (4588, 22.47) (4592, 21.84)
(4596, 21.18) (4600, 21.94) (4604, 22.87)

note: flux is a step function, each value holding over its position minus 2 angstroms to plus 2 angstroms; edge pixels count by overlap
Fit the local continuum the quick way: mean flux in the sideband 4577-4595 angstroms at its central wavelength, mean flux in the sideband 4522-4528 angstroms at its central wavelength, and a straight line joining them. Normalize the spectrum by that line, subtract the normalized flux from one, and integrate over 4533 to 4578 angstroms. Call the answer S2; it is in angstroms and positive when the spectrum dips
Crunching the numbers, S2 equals -1.1 angstroms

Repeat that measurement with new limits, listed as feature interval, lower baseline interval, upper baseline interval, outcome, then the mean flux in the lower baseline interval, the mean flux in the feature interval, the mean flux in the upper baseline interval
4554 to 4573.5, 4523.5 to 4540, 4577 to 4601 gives -0.90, 22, 23.2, 22.3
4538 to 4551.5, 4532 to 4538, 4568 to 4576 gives 0.08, 22.2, 22.3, 23.3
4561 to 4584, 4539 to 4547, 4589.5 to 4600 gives -1.41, 22.3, 23.3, 21.6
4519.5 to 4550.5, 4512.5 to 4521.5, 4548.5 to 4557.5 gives 0.77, 23.1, 22.2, 22.4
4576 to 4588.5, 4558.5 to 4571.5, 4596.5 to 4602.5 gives -0.18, 23.4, 22.9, 21.8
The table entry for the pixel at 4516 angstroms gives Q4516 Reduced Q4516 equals 23.1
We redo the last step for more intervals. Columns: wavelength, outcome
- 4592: 21.84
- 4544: 22.15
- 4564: 23.48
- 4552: 22.43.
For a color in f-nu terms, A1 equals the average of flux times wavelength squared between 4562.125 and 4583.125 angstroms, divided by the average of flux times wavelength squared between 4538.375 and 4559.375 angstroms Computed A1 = 1.05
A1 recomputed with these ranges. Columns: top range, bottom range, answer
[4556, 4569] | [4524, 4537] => 1.08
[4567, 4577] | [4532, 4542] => 1.06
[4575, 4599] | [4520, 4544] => 1.04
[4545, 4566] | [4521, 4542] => 1.04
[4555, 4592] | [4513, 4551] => 1.05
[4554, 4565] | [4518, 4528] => 1.05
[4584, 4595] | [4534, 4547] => 1.01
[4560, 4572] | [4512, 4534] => 1.07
